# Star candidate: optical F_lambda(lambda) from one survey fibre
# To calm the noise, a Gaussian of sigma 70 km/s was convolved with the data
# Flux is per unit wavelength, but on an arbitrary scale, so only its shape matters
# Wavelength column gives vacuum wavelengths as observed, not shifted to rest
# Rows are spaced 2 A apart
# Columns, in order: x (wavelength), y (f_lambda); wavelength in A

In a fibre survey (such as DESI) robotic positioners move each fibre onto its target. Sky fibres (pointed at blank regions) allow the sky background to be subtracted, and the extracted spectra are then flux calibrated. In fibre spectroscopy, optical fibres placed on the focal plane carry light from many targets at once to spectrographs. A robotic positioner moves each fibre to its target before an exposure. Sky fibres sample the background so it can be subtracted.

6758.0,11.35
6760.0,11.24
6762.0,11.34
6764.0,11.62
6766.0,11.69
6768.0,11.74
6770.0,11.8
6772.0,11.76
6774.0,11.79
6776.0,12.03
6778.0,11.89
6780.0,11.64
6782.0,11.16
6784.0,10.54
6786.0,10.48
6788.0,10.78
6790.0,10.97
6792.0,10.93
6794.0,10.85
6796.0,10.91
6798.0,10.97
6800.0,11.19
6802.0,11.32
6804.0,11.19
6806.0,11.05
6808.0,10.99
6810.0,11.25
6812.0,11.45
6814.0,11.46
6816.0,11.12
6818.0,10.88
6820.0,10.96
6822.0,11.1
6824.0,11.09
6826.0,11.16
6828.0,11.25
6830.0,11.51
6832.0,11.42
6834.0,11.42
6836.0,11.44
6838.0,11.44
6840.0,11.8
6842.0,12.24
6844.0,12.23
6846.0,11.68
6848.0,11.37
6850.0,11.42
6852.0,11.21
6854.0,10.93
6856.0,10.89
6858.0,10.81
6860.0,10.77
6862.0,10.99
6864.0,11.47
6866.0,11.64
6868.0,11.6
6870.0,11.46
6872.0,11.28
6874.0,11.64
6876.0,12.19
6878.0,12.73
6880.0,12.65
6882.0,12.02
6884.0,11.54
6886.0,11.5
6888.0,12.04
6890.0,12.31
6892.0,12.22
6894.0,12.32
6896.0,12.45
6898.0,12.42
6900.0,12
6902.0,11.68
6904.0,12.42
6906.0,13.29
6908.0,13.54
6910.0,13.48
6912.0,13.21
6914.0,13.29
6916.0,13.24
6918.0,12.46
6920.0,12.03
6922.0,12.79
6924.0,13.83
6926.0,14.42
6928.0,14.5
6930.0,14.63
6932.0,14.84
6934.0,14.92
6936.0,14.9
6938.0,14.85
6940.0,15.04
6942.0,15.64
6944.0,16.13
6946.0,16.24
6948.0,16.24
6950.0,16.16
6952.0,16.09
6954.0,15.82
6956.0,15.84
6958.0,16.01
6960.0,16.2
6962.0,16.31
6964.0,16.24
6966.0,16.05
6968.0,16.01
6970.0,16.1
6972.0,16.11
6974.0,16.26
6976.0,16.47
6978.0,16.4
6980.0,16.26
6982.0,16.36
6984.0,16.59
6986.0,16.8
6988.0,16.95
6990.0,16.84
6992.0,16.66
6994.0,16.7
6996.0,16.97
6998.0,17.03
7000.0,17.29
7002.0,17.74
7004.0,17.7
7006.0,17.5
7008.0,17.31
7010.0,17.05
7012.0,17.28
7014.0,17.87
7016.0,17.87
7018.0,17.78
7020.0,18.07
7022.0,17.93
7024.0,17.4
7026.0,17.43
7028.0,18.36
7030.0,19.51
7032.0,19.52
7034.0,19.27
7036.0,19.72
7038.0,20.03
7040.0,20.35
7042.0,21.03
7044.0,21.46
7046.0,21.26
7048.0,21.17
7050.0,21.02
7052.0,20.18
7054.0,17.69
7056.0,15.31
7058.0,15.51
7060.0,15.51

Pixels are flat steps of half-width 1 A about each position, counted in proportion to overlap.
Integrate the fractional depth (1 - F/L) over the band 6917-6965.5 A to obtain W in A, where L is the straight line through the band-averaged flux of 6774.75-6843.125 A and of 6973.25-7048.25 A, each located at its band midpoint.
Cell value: 1.8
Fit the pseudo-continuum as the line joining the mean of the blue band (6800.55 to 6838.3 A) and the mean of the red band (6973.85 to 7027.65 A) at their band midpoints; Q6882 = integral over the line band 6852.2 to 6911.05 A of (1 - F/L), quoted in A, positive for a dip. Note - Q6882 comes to 5.9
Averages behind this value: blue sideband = 11.2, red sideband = 17.2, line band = 11.9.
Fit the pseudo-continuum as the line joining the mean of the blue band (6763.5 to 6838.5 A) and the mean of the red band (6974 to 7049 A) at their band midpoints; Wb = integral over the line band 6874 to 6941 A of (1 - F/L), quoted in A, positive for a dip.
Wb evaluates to 7.5 A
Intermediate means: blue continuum 11.3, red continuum 18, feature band 13.1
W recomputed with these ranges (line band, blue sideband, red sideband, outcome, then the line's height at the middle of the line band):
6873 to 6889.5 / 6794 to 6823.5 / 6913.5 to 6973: 1.5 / 13.3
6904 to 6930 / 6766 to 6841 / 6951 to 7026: 2.3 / 14.7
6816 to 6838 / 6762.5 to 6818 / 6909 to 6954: 1.6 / 12.1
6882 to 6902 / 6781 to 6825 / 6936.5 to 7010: 2.6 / 13.8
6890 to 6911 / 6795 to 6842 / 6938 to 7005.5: 2.2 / 14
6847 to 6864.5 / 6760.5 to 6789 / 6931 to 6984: 3.0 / 13.4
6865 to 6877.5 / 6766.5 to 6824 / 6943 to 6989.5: 1.7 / 13.5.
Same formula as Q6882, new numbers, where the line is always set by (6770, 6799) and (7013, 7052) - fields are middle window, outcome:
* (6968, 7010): 2.6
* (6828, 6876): 7.1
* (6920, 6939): 2.0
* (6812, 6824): 1.1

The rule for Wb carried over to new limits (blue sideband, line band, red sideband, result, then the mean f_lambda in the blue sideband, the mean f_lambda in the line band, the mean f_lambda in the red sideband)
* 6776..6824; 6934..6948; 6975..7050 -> 0.2 A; 11.1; 15.5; 18.1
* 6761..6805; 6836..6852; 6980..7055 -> 1.7 A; 11.3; 11.7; 18.3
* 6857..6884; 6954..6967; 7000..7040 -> -0.4 A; 11.6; 16.1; 18.2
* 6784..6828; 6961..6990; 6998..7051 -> 1.1 A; 11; 16.4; 18.8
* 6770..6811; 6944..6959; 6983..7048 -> 0.1 A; 11.2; 16.1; 18.2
